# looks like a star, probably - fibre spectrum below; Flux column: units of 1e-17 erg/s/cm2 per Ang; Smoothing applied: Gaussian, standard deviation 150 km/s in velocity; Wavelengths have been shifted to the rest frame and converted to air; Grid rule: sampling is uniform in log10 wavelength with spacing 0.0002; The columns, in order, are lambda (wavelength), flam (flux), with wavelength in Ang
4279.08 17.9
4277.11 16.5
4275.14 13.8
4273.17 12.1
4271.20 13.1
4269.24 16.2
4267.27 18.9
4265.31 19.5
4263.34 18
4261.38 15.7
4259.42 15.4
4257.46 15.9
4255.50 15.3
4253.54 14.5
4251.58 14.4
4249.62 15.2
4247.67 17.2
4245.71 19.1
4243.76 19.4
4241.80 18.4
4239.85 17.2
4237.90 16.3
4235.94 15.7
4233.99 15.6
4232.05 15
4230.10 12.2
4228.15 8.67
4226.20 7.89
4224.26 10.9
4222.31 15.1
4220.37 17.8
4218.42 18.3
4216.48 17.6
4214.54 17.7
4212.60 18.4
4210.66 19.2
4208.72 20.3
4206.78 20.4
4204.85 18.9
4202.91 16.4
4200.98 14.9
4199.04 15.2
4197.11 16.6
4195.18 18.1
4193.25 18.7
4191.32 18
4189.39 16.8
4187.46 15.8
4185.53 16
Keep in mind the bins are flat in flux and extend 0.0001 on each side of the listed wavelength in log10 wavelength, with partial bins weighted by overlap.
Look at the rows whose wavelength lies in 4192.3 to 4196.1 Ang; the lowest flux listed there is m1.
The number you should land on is 18.1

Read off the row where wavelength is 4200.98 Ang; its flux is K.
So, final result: 14.9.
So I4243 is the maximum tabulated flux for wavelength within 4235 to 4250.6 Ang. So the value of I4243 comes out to 19.4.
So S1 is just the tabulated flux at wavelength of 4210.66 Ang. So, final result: 19.2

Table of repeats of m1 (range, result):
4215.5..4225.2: 10.9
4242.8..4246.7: 19.1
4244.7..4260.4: 14.4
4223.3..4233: 7.89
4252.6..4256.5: 14.5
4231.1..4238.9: 15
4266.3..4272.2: 13.1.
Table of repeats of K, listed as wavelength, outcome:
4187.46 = 15.8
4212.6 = 18.4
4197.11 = 16.6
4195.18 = 18.1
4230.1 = 12.2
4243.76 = 19.4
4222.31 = 15.1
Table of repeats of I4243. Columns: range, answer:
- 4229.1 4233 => 15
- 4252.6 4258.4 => 15.9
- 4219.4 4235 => 17.8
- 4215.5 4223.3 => 18.3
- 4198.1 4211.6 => 20.4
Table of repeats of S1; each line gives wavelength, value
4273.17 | 12.1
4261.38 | 15.7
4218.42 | 18.3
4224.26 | 10.9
